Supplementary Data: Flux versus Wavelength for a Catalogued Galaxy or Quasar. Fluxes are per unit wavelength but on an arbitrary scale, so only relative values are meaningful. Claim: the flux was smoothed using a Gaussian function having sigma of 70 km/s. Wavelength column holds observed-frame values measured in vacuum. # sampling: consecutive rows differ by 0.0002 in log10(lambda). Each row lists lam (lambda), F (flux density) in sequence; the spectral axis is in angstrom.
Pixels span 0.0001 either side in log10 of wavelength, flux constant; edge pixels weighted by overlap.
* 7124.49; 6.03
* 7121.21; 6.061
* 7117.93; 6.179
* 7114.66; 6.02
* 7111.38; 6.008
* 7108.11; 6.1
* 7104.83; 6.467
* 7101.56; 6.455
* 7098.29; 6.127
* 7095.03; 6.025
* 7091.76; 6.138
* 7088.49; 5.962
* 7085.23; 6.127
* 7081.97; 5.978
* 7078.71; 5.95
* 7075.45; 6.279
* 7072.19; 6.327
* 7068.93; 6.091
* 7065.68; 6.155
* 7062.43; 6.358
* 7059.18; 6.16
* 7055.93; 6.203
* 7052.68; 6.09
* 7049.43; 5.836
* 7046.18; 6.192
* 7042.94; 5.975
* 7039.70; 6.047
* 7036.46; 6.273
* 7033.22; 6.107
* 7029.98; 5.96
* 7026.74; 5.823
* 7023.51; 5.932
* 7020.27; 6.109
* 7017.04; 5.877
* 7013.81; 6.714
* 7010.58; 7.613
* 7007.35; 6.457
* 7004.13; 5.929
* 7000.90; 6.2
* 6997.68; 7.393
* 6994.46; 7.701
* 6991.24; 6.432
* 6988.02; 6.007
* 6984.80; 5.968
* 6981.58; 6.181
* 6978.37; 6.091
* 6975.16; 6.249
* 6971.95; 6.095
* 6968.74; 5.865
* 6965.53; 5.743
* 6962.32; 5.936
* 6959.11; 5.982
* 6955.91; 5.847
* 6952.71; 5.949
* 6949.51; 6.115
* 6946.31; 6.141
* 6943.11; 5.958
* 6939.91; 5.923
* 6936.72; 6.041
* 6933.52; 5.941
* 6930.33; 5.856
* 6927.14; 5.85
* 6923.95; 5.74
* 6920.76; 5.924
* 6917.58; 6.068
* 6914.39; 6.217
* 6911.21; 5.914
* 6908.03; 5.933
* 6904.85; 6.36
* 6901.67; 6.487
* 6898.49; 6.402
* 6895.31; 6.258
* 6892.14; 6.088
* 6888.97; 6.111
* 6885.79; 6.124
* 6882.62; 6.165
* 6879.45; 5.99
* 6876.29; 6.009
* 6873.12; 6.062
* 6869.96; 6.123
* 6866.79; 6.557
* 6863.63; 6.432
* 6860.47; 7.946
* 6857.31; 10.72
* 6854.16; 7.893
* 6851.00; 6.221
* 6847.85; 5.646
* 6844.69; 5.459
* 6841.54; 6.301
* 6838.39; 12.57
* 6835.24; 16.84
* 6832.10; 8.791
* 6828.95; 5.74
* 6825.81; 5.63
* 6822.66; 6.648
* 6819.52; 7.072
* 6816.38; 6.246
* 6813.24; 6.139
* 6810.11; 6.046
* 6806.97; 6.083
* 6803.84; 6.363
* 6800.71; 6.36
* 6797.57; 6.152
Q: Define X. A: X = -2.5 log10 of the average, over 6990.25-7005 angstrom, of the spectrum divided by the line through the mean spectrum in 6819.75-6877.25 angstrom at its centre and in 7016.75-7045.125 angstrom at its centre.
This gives -0.08 mag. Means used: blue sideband 7.65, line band 6.78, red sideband 6.02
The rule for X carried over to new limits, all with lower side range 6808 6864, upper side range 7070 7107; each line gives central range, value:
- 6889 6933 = 0.19 mag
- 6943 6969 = 0.17 mag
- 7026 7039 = 0.08 mag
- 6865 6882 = 0.21 mag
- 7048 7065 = 0.04 mag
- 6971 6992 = 0.11 mag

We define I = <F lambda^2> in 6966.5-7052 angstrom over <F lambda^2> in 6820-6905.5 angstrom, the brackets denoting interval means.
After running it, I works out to 0.91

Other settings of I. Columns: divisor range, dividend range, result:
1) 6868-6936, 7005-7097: 1.06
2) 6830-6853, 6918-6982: 0.71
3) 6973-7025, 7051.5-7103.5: 0.98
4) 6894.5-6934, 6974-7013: 1.10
